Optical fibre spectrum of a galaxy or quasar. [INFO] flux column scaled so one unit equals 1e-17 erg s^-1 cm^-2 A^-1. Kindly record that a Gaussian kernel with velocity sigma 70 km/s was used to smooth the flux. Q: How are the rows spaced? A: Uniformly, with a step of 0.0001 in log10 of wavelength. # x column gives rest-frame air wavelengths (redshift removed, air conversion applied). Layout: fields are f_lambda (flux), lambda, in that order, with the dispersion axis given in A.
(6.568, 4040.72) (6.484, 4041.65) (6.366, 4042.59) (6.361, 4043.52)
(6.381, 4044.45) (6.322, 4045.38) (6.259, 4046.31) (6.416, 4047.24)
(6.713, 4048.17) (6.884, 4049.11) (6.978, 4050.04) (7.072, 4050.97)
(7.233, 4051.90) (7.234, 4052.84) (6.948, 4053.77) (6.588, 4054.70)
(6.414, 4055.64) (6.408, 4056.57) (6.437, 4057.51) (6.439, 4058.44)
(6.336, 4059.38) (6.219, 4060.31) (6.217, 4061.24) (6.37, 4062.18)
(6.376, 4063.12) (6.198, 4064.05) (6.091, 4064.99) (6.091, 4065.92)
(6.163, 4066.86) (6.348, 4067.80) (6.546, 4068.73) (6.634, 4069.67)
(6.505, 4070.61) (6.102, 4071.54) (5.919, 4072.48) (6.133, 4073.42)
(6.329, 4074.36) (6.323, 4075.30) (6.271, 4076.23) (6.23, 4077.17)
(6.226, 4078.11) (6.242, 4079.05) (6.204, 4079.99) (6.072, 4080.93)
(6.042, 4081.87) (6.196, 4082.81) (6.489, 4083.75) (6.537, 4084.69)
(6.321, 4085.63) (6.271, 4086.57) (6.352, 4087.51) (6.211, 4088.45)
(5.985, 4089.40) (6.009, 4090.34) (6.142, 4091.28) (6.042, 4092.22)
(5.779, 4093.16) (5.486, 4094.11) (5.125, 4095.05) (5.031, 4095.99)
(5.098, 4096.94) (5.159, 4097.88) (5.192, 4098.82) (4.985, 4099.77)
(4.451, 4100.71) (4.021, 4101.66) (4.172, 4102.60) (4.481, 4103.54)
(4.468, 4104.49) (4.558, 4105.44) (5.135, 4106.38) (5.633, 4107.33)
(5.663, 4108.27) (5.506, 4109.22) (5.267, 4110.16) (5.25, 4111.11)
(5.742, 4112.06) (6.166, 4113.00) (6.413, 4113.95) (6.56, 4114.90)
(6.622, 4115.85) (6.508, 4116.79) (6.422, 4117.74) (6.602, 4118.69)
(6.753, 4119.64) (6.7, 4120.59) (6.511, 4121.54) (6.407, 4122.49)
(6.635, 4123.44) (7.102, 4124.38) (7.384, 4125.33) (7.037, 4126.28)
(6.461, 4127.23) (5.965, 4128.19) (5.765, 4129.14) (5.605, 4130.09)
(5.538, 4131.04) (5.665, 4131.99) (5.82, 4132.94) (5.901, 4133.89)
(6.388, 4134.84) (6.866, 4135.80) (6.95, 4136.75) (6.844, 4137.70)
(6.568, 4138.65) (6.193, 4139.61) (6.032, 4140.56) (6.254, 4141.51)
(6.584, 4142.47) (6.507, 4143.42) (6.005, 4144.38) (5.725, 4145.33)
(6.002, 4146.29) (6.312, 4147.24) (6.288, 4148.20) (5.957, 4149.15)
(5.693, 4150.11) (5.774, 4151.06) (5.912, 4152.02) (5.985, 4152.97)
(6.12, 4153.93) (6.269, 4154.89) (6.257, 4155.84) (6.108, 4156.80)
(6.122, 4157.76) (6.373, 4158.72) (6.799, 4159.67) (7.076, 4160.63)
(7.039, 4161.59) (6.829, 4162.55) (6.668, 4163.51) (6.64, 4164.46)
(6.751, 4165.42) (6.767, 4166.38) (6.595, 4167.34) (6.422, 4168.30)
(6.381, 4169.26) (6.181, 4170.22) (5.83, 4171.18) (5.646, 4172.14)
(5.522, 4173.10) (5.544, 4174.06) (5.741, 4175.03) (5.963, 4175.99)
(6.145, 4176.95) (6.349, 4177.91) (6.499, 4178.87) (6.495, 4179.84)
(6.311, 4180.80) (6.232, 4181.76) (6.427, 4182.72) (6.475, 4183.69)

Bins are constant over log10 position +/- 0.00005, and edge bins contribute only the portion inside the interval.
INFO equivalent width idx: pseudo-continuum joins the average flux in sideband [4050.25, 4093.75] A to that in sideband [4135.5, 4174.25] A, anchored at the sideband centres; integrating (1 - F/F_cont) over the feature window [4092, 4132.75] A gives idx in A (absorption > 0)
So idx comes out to 3.70 A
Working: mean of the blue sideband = 6.33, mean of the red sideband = 6.31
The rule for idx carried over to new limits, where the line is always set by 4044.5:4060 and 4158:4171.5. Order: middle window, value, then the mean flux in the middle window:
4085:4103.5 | 3.3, 5.45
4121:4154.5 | 1.8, 6.25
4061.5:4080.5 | 1.1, 6.26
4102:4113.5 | 2.5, 5.16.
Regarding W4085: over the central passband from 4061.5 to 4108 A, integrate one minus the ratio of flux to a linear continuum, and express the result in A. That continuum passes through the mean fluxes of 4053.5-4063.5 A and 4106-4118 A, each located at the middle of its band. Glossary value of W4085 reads 2.8 A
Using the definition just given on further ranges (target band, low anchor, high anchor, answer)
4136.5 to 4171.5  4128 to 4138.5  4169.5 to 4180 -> -1.6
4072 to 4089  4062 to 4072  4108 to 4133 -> 0.1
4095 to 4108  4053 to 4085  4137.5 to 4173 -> 3.1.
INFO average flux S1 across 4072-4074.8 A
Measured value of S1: 6.11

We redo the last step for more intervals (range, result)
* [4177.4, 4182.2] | 6.38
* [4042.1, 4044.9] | 6.35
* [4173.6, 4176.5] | 5.74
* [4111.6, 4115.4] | 6.22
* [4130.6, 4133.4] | 5.68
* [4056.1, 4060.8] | 6.38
